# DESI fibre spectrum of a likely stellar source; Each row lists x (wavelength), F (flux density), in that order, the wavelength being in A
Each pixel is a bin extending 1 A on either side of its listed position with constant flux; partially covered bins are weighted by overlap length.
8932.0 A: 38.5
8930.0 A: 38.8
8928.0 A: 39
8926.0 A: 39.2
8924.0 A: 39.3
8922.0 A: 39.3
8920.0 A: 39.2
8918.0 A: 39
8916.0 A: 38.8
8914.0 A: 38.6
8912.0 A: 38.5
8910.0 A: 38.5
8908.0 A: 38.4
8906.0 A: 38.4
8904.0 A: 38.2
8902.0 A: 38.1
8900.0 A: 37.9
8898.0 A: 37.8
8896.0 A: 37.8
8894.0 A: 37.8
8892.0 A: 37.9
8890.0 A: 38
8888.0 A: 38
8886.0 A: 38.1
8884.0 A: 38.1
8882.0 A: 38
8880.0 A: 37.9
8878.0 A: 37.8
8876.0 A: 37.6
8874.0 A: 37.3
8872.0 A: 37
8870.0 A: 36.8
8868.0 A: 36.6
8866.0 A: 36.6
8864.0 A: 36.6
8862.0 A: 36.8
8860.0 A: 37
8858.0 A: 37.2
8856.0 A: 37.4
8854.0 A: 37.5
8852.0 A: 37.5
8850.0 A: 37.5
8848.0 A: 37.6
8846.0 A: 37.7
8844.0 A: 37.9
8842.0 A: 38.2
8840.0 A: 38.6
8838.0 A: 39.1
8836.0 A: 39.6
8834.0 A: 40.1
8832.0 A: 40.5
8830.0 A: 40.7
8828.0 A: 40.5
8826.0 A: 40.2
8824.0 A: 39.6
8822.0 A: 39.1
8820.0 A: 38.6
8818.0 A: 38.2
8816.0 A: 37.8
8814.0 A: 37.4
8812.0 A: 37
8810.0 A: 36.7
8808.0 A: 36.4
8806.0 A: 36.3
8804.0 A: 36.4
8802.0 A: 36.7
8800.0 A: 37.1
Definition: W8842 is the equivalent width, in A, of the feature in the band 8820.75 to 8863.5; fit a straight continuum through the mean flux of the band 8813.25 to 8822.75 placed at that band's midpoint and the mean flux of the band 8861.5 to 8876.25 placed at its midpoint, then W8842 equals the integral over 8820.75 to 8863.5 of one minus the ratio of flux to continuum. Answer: -1.1 A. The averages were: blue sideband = 38.2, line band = 38.6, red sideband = 36.9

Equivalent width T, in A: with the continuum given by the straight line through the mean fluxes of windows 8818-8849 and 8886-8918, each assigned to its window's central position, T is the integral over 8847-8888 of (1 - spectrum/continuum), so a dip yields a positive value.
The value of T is 1.4 A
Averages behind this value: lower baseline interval 39.2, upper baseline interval 38.2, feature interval 37.4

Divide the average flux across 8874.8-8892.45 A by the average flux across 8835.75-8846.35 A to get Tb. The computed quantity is 0.99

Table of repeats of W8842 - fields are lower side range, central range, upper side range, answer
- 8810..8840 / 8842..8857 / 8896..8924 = 0.5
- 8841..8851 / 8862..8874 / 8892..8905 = 0.3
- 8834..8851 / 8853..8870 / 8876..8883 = 0.5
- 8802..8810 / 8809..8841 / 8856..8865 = -2.1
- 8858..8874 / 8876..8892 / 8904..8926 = -0.2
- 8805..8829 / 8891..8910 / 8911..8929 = 0.4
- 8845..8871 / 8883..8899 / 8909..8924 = 0.1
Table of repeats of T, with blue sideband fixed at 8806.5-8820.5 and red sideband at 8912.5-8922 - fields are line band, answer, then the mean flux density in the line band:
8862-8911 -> 1.0 A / 37.7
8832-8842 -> -0.4 A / 39.4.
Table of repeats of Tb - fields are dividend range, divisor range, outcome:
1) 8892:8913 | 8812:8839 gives 0.97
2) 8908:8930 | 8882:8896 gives 1.02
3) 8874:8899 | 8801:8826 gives 1.01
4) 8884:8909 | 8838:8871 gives 1.02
